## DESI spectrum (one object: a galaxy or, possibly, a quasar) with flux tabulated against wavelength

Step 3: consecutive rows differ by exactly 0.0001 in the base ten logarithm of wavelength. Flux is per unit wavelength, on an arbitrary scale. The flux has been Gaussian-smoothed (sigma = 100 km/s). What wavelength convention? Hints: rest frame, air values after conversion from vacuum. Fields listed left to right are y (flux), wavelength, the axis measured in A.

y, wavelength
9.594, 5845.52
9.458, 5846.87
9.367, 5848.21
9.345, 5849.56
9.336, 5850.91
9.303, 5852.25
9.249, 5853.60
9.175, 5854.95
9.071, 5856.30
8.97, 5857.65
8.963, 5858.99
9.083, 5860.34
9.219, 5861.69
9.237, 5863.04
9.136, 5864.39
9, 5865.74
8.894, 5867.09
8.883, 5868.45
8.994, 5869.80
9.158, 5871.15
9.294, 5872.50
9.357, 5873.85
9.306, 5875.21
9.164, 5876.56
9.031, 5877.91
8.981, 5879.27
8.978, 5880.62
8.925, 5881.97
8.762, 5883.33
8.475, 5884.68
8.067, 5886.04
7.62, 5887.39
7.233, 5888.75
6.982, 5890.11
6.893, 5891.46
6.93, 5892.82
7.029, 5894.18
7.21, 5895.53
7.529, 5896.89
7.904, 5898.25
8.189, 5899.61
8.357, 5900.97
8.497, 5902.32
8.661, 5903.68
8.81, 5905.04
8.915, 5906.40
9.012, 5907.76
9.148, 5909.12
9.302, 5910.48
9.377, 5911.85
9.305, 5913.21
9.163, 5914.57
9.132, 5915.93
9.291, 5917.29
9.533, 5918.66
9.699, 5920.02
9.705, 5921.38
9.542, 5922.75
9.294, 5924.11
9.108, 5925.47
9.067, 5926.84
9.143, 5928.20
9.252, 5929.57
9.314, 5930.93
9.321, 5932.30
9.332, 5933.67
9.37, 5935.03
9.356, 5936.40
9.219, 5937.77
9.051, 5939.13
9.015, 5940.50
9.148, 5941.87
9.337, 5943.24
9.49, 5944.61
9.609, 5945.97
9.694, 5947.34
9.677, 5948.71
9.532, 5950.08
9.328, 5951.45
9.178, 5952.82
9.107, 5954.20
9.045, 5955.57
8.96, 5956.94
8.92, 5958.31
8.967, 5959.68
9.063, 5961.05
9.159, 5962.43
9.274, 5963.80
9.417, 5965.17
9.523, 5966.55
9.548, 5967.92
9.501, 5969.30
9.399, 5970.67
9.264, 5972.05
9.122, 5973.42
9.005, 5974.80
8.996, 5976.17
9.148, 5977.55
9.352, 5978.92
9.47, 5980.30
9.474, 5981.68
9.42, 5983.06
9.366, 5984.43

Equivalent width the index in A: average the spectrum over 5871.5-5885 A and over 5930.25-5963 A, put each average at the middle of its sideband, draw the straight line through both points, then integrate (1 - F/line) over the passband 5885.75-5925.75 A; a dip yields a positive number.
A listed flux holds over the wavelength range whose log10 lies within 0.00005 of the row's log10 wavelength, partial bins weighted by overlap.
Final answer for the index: 2.72 A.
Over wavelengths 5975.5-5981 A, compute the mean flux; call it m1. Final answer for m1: 9.24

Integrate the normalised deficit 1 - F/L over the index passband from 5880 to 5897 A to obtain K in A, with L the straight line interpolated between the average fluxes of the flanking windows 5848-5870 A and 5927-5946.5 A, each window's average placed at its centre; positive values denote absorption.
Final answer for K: 2.7 A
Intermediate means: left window 9.13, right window 9.28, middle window 7.74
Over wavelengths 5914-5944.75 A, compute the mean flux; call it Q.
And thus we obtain 9.3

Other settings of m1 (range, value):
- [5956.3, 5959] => 8.95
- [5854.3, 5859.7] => 9.05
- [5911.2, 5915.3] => 9.29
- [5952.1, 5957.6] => 9.06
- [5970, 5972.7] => 9.31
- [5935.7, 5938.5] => 9.29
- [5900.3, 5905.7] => 8.59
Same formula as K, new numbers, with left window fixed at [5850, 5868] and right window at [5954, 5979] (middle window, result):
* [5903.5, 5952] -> -0.6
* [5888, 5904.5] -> 2.7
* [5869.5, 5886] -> 0.3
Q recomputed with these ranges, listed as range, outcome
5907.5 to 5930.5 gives 9.3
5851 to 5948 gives 8.89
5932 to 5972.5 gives 9.29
